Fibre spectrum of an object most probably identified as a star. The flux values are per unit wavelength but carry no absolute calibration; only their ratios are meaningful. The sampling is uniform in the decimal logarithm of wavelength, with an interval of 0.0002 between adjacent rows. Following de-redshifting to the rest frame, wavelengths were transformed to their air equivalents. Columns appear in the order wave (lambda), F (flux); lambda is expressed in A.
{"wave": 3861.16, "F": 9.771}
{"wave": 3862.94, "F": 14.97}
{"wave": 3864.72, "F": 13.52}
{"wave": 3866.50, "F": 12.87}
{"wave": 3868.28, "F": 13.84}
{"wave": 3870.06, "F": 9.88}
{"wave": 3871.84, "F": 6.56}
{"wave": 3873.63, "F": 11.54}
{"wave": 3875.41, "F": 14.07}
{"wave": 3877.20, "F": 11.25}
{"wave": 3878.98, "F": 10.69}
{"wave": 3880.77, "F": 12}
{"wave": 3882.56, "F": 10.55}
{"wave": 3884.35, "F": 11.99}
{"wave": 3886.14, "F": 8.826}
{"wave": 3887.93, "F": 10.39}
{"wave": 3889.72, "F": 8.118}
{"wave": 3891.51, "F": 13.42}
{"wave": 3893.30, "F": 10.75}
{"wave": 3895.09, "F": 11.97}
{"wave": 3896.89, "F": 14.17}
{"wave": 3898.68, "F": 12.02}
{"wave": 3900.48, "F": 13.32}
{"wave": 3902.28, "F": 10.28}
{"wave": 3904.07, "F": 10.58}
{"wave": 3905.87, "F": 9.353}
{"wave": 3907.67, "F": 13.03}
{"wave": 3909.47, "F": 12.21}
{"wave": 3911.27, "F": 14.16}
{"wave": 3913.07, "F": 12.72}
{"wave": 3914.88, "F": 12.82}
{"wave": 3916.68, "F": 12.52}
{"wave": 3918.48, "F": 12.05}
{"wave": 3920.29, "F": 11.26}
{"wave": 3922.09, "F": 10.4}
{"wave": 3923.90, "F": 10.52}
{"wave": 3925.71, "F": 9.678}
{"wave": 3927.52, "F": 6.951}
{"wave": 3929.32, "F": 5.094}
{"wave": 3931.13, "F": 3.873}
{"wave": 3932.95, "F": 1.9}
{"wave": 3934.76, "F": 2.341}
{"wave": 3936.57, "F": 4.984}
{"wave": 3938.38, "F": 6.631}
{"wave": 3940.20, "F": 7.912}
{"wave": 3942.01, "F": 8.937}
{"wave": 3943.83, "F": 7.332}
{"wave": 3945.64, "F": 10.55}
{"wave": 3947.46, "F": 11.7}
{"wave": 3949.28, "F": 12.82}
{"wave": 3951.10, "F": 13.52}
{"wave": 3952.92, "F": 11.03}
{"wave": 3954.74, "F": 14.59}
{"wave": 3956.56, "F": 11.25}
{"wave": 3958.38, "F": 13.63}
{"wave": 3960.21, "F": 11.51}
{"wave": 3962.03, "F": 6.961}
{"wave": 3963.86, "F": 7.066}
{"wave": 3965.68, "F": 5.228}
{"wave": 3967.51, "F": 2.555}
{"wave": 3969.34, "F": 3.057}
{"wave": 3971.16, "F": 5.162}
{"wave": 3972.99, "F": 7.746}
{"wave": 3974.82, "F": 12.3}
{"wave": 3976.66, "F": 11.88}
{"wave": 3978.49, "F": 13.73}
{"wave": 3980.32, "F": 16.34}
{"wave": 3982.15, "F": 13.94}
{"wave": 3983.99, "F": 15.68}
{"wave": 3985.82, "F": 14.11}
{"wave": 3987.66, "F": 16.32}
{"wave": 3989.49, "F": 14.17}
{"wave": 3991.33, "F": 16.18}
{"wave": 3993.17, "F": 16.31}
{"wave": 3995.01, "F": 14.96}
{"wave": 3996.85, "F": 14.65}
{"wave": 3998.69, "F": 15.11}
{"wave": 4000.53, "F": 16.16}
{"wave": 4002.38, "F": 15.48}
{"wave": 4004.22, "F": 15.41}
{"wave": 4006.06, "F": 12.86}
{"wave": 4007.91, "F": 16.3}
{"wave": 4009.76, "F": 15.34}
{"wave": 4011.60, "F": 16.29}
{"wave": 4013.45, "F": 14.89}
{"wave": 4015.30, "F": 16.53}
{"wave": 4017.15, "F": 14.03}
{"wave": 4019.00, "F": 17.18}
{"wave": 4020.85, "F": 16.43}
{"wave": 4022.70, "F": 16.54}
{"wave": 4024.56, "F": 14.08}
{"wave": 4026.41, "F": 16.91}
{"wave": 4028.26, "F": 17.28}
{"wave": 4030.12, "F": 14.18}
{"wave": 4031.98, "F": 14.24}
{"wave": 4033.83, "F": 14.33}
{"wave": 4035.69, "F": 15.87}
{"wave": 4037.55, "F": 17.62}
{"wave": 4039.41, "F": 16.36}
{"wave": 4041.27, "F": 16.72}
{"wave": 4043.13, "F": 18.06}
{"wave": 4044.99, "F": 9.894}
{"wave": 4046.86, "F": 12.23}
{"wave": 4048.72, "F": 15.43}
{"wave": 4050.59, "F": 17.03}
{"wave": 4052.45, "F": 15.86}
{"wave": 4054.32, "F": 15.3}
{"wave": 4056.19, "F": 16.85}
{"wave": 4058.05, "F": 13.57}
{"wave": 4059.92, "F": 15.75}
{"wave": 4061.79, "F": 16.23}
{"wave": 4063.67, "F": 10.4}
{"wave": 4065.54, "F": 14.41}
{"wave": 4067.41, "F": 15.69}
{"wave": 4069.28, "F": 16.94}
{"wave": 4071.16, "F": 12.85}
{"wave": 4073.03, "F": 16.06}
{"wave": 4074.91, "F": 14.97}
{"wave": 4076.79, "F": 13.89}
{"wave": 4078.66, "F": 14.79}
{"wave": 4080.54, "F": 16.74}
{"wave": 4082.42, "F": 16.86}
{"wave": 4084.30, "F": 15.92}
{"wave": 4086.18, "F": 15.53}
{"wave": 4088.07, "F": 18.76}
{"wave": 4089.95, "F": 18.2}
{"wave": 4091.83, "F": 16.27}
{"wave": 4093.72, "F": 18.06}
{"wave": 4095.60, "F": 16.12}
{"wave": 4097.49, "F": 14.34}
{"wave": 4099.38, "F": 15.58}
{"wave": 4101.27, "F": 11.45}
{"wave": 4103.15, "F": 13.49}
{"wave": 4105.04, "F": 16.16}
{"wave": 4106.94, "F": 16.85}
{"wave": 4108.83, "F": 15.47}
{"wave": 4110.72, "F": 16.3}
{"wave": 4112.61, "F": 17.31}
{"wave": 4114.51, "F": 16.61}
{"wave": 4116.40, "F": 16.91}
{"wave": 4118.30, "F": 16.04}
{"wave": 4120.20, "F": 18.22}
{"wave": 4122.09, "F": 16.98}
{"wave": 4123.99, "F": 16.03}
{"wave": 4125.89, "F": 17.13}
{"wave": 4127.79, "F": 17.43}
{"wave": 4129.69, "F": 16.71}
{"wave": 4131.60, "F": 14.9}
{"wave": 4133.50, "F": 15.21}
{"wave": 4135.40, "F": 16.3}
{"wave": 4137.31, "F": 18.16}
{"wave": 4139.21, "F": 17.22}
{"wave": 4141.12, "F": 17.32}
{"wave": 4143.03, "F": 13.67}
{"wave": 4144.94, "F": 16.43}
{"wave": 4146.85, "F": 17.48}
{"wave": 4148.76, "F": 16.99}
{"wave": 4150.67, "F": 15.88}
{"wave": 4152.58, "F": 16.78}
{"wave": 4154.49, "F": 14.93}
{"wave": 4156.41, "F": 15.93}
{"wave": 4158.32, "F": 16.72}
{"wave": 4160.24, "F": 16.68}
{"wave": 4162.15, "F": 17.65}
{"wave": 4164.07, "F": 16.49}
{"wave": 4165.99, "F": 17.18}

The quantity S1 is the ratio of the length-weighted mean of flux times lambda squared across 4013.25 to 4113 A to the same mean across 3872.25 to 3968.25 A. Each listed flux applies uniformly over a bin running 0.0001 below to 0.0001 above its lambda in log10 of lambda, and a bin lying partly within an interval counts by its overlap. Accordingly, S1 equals 1.66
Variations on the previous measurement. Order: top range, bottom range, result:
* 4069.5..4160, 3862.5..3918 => 1.54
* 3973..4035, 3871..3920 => 1.38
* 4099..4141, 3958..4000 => 1.49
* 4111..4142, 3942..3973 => 1.99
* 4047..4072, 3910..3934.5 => 1.72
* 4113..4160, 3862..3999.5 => 1.68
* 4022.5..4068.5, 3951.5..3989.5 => 1.46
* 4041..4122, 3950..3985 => 1.59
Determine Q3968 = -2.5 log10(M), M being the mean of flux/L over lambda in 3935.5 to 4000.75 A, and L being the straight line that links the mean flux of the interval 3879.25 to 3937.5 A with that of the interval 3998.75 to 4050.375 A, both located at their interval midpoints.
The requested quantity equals 0.16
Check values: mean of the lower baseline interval 10.1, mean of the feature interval 11.2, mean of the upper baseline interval 15.4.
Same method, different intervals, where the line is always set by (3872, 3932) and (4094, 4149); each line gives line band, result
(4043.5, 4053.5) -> 0.01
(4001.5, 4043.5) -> -0.14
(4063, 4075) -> 0.03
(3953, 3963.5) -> 0.09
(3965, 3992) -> 0.14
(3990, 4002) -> -0.18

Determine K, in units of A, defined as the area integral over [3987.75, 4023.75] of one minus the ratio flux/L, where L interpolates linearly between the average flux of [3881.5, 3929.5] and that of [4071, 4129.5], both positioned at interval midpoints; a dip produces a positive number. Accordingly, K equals -4.8 A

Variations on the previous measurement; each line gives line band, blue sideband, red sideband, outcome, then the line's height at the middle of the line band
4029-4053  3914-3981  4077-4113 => -3.2 A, 13.4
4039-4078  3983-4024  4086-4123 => 2.3 A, 15.9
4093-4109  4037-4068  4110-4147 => 0.8 A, 16.1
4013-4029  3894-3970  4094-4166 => -4.3 A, 12.6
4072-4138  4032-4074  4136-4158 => -1.2 A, 15.9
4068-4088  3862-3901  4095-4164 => -0.4 A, 15.3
